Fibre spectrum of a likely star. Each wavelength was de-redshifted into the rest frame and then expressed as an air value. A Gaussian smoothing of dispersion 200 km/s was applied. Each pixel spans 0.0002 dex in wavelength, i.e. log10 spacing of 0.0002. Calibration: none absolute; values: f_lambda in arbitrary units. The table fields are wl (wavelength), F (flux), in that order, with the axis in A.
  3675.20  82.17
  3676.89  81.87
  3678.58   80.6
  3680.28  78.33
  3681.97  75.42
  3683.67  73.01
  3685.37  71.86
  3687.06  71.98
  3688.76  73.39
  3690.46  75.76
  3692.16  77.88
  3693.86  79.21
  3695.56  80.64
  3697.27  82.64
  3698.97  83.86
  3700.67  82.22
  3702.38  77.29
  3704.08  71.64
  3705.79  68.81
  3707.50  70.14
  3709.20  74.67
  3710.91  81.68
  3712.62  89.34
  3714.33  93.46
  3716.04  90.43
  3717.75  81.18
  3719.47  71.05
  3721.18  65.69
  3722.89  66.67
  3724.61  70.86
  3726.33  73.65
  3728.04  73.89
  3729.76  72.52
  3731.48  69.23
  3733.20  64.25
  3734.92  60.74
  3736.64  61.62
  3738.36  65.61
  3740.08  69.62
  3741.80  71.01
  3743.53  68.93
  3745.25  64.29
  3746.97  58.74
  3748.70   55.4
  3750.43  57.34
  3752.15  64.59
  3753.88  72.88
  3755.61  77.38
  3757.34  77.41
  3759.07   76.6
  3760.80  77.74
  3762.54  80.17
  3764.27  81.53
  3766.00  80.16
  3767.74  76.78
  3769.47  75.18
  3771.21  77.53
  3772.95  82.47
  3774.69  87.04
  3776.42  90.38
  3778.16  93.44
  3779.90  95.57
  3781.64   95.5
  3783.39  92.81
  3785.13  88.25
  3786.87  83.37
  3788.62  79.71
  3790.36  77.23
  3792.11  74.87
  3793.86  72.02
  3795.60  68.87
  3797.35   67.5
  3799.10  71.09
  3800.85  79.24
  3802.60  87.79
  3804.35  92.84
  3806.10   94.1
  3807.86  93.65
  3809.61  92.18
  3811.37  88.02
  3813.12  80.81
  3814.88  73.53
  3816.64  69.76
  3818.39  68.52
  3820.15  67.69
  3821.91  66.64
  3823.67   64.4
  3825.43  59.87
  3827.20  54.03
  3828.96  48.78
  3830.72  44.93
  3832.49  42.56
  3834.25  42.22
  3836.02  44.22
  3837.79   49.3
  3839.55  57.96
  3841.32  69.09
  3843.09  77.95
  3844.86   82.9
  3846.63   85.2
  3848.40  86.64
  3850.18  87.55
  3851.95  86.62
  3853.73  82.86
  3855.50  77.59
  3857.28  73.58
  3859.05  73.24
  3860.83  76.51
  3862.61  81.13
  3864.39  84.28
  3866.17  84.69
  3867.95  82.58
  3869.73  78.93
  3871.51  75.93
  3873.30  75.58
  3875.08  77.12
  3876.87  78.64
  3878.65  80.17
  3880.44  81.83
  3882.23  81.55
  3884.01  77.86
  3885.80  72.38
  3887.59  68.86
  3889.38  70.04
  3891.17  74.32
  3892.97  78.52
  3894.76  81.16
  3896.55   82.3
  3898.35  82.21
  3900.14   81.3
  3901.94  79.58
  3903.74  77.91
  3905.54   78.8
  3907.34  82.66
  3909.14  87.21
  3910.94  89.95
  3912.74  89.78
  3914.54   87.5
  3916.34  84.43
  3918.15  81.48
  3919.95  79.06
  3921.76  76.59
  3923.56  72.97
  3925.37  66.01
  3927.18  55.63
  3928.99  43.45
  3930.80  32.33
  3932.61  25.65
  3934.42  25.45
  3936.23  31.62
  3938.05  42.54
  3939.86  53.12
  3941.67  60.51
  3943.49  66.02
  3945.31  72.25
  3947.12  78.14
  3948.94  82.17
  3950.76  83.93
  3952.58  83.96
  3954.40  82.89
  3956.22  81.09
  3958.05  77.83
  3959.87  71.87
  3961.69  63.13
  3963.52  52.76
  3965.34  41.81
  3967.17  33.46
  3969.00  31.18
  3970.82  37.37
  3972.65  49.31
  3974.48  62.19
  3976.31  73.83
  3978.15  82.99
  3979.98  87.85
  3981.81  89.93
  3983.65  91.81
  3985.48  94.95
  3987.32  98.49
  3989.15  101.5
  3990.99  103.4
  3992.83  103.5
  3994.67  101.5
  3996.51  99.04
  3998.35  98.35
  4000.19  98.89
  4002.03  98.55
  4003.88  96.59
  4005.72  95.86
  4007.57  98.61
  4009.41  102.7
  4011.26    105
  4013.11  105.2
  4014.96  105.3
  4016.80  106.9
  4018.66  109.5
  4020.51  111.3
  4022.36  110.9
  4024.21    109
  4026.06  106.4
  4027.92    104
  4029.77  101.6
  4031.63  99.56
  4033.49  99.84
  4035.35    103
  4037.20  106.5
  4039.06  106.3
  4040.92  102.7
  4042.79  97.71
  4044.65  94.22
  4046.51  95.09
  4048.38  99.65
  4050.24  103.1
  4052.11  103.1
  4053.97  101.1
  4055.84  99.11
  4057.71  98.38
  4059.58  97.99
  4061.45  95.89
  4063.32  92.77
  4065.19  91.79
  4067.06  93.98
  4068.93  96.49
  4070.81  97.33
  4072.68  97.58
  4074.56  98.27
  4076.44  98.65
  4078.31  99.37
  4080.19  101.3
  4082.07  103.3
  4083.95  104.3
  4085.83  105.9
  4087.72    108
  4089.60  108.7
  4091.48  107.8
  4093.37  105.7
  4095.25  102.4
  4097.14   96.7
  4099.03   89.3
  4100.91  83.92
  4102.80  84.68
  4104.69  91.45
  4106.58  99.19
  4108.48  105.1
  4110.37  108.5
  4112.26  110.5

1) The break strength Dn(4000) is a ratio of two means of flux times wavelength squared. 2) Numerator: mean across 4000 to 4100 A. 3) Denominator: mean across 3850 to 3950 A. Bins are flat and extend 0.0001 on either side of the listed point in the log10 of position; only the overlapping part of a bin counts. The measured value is 1.50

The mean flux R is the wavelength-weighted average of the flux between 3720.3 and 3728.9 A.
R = 70.2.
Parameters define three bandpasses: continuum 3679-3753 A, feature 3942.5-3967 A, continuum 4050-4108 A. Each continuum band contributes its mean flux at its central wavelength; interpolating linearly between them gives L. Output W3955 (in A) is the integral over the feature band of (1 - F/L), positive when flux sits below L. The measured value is 5.1 A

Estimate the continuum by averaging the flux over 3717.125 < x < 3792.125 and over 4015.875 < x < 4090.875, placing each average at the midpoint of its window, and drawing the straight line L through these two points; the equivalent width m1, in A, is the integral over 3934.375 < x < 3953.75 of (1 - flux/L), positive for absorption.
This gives 6.0 A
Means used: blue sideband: 75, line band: 63.7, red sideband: 102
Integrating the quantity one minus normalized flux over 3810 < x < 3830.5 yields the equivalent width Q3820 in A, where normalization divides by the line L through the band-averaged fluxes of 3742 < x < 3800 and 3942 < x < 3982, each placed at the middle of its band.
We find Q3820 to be 2.0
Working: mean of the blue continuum 77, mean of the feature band 67.3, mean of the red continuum 67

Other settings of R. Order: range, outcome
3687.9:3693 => 75.6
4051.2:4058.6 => 100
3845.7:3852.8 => 86.5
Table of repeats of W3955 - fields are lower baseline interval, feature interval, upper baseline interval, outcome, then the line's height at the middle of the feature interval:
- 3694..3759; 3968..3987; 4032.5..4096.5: 4.58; 93.3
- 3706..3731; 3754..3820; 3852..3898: -3.54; 77.3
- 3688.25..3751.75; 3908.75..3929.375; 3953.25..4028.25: 1.64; 83.4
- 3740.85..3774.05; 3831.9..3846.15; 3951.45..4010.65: 3.07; 75.6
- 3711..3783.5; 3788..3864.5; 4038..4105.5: 7.98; 81.1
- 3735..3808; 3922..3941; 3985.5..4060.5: 9.55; 92.9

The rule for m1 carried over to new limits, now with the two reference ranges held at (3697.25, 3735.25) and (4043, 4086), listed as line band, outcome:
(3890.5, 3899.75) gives 0.78 A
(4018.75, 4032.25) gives -1.48 A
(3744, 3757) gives 2.13 A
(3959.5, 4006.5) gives 7.05 A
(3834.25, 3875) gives 4.47 A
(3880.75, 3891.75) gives 1.54 A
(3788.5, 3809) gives 0.23 A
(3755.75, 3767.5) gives -0.03 A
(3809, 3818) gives 0.23 A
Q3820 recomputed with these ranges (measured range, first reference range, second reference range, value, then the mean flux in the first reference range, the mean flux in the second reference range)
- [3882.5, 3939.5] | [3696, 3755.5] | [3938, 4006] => 4.8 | 72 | 77.3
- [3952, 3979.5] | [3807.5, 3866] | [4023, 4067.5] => 8.4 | 70.7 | 100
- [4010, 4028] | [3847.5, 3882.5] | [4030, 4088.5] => -2.2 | 80.3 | 99.7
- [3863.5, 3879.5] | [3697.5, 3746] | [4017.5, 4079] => 1.2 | 73.5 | 101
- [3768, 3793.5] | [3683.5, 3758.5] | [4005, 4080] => -2.2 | 72.8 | 101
